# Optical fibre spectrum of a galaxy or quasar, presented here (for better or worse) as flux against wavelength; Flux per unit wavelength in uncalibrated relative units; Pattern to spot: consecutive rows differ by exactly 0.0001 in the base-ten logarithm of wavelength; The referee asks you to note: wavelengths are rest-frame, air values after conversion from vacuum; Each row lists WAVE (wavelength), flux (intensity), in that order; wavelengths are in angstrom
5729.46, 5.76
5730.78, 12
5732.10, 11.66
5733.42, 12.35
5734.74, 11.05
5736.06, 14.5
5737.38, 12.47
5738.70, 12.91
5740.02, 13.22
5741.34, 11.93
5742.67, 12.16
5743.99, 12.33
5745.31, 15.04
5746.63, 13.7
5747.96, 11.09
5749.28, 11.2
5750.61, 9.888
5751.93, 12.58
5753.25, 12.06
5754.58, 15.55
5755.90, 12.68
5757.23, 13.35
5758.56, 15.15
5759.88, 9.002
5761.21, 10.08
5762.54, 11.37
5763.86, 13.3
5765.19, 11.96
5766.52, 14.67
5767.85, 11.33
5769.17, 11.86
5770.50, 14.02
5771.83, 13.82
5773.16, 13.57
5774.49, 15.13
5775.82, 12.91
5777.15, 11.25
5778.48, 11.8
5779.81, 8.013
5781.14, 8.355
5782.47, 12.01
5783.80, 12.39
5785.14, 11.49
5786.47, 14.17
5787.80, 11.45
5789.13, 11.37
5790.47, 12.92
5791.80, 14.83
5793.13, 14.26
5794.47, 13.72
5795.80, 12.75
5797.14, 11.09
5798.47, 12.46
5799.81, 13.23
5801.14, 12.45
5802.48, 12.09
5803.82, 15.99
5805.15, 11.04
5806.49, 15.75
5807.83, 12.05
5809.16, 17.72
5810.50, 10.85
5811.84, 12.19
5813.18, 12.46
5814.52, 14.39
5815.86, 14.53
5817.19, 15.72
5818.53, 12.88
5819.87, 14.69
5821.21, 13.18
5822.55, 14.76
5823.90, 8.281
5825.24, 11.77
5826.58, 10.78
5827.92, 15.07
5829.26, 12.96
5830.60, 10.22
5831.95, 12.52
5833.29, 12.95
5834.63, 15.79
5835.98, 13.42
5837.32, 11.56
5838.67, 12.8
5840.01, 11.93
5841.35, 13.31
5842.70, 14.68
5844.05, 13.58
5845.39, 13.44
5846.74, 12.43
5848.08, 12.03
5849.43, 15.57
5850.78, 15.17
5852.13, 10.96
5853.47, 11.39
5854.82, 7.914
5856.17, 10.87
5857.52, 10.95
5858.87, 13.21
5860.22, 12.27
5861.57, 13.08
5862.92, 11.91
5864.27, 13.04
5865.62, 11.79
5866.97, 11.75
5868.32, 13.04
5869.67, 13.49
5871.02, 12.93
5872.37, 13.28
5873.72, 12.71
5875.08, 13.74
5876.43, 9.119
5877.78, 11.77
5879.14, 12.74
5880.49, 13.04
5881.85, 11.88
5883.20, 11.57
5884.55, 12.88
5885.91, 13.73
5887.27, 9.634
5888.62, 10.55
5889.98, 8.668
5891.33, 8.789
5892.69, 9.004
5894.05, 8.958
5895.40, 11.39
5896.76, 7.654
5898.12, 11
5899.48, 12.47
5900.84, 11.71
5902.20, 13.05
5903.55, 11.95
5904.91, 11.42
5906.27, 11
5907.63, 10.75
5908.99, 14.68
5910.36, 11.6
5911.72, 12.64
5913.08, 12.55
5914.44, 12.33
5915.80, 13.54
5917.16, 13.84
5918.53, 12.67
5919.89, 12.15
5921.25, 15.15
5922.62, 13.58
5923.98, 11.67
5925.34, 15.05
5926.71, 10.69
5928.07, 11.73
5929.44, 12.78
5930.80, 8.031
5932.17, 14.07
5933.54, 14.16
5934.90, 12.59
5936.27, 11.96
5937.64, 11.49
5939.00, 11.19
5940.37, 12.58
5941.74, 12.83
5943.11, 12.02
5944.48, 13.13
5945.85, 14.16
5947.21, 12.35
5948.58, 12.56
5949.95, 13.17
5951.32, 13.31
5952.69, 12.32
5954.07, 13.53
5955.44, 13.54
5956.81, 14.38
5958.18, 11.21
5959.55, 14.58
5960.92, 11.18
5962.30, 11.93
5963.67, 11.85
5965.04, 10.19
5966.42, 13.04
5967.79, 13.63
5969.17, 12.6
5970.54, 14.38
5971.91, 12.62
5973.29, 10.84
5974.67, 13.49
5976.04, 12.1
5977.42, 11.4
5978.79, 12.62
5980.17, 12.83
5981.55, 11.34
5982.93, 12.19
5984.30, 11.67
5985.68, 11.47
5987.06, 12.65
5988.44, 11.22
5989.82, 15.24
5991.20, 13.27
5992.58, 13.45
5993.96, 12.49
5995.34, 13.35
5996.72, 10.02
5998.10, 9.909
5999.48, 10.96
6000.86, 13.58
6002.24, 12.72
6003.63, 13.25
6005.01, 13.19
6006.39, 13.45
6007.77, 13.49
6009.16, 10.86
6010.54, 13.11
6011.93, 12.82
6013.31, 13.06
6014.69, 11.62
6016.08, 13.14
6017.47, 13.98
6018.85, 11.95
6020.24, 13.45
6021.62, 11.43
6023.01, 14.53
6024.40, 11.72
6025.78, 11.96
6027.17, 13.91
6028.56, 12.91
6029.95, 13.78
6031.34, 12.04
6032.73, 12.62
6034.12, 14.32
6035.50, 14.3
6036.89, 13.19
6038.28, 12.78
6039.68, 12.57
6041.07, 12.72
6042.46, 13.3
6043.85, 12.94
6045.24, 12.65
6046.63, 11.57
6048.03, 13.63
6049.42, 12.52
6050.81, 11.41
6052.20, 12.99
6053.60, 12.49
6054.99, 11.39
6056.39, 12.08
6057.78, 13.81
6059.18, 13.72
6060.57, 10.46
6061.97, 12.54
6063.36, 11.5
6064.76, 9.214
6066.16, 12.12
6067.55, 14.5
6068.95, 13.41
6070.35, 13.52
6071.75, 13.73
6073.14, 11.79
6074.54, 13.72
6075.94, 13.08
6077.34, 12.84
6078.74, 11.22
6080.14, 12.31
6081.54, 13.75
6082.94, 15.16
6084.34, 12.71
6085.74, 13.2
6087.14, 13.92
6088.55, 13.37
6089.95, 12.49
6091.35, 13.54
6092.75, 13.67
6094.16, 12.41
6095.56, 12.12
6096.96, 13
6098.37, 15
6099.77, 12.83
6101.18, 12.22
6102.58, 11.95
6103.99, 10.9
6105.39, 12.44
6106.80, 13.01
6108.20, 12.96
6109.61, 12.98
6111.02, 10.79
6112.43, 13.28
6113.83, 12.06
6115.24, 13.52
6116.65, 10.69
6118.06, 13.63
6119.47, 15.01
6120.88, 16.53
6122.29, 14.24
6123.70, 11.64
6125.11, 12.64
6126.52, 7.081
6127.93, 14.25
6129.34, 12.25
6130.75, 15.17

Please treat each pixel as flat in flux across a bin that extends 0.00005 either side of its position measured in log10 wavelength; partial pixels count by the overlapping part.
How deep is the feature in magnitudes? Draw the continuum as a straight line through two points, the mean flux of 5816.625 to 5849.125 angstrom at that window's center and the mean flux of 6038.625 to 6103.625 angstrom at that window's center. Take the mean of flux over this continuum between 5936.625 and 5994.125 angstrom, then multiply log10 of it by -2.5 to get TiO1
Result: 0.024 mag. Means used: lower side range 13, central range 12.6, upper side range 12.8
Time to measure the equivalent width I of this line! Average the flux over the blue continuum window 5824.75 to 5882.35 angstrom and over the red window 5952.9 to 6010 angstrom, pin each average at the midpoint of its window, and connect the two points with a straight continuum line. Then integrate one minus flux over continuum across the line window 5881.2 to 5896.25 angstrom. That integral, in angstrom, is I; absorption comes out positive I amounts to 2.3 angstrom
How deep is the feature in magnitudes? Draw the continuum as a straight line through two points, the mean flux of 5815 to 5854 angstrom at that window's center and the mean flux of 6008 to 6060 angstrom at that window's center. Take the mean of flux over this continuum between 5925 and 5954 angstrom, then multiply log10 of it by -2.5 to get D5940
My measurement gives 0.04 mag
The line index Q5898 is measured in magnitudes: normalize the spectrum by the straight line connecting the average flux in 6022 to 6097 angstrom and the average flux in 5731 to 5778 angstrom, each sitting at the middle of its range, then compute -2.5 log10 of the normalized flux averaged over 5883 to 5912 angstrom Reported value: 0.15 mag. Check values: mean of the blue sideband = 12.6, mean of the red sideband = 12.8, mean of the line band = 11.1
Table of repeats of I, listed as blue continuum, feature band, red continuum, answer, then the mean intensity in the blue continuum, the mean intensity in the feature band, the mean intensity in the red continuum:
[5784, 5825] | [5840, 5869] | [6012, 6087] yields 1.3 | 13.1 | 12.5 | 12.8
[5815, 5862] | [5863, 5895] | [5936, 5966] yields 2.6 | 12.8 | 11.7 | 12.5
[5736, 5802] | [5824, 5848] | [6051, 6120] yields -0.4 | 12.5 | 12.8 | 12.7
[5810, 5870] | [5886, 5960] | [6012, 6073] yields 3.5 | 12.7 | 12.1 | 12.7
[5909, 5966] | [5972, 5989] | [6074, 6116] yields 0.9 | 12.6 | 12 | 12.9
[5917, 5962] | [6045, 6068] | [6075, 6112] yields 1.0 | 12.7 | 12.2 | 12.8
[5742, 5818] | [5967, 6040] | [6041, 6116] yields 0.2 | 12.7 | 12.7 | 12.7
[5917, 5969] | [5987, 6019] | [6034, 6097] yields 0.2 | 12.6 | 12.6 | 12.8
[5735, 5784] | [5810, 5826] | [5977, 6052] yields -0.7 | 12.4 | 13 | 12.6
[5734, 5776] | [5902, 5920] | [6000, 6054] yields 0.5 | 12.7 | 12.4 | 12.9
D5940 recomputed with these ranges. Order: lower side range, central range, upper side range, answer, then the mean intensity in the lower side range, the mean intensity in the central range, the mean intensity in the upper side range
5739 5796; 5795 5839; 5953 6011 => -0.05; 12.5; 13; 12.5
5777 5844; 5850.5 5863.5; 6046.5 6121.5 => 0.10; 12.8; 11.7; 12.8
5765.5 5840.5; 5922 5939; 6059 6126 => 0.05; 12.8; 12.3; 12.8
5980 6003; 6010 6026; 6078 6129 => -0.03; 12.2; 12.8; 12.8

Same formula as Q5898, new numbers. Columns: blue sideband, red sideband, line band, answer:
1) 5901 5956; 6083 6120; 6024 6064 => 0.01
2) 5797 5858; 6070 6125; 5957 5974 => 0.05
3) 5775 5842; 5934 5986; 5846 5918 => 0.07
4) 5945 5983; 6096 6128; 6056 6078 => 0.00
